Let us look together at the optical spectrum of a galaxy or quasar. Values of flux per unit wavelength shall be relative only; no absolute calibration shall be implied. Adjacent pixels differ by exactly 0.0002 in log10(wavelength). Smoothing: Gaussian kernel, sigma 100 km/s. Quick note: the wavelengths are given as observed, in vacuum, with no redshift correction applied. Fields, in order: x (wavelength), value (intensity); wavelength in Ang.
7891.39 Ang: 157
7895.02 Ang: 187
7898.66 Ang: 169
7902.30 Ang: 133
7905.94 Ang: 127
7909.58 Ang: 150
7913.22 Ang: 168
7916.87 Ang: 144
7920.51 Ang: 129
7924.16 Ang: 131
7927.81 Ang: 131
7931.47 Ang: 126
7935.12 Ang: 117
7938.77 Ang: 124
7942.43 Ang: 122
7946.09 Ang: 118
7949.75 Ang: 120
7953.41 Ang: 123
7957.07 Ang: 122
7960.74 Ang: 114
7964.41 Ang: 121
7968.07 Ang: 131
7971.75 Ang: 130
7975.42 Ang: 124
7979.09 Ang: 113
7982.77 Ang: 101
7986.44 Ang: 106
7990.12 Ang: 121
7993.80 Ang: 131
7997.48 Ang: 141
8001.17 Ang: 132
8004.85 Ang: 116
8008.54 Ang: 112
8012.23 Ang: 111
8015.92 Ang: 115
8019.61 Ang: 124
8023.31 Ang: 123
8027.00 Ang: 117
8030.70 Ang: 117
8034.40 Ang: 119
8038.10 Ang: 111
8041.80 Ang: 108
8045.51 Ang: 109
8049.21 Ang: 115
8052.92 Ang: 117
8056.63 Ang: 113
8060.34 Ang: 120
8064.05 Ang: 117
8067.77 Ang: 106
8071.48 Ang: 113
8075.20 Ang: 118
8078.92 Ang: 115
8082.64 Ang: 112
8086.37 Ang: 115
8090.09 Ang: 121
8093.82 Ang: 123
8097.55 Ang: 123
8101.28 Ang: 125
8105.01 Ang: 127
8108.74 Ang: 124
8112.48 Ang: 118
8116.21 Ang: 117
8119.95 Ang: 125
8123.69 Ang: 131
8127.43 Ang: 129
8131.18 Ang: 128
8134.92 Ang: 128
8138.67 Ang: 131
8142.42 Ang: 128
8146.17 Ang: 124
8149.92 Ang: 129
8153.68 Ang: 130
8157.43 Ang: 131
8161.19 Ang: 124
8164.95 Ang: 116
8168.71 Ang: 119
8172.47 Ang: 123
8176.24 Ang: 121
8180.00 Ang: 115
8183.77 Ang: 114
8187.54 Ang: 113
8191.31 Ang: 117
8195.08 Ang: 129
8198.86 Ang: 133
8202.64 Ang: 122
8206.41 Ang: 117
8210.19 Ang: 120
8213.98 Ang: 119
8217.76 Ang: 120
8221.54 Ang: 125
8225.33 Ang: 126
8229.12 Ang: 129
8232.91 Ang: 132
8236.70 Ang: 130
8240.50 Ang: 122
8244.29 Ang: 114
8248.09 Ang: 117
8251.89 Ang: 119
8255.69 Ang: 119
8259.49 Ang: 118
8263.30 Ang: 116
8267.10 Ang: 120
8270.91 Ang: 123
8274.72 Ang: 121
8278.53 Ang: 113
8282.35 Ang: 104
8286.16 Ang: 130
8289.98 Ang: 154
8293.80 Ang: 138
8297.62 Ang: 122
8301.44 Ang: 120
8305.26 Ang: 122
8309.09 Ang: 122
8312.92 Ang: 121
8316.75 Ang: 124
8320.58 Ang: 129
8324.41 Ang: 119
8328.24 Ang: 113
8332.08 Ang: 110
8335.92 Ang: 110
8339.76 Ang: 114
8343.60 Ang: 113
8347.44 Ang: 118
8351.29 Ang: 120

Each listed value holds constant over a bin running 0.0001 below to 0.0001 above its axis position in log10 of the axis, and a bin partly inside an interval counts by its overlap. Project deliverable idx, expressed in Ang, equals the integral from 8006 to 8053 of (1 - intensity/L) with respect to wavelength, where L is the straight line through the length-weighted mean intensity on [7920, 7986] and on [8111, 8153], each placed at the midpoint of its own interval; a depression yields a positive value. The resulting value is 3.2 Ang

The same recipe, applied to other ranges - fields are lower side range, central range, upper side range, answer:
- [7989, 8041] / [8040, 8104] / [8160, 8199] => 2.2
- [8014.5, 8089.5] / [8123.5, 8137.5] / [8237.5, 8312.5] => -1.3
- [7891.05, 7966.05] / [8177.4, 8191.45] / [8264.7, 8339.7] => 1.2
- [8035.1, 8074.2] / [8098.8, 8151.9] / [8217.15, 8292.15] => -4.3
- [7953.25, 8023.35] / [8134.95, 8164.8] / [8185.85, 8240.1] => -1.1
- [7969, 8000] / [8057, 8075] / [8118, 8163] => 1.5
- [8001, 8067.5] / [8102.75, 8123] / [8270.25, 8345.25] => -0.9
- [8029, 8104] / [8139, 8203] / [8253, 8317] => -2.1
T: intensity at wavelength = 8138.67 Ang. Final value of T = 131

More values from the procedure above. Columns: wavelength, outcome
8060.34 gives 120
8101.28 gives 125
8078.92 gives 115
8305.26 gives 122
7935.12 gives 117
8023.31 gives 123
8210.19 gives 120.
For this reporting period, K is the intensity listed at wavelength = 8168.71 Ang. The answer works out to 119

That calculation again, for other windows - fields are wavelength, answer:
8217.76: 120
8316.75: 124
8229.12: 129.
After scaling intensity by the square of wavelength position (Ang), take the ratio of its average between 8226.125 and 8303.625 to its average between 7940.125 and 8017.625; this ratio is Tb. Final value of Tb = 1.1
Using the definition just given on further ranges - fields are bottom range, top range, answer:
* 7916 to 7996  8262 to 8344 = 1.08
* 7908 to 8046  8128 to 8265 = 1.05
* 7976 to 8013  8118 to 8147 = 1.12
